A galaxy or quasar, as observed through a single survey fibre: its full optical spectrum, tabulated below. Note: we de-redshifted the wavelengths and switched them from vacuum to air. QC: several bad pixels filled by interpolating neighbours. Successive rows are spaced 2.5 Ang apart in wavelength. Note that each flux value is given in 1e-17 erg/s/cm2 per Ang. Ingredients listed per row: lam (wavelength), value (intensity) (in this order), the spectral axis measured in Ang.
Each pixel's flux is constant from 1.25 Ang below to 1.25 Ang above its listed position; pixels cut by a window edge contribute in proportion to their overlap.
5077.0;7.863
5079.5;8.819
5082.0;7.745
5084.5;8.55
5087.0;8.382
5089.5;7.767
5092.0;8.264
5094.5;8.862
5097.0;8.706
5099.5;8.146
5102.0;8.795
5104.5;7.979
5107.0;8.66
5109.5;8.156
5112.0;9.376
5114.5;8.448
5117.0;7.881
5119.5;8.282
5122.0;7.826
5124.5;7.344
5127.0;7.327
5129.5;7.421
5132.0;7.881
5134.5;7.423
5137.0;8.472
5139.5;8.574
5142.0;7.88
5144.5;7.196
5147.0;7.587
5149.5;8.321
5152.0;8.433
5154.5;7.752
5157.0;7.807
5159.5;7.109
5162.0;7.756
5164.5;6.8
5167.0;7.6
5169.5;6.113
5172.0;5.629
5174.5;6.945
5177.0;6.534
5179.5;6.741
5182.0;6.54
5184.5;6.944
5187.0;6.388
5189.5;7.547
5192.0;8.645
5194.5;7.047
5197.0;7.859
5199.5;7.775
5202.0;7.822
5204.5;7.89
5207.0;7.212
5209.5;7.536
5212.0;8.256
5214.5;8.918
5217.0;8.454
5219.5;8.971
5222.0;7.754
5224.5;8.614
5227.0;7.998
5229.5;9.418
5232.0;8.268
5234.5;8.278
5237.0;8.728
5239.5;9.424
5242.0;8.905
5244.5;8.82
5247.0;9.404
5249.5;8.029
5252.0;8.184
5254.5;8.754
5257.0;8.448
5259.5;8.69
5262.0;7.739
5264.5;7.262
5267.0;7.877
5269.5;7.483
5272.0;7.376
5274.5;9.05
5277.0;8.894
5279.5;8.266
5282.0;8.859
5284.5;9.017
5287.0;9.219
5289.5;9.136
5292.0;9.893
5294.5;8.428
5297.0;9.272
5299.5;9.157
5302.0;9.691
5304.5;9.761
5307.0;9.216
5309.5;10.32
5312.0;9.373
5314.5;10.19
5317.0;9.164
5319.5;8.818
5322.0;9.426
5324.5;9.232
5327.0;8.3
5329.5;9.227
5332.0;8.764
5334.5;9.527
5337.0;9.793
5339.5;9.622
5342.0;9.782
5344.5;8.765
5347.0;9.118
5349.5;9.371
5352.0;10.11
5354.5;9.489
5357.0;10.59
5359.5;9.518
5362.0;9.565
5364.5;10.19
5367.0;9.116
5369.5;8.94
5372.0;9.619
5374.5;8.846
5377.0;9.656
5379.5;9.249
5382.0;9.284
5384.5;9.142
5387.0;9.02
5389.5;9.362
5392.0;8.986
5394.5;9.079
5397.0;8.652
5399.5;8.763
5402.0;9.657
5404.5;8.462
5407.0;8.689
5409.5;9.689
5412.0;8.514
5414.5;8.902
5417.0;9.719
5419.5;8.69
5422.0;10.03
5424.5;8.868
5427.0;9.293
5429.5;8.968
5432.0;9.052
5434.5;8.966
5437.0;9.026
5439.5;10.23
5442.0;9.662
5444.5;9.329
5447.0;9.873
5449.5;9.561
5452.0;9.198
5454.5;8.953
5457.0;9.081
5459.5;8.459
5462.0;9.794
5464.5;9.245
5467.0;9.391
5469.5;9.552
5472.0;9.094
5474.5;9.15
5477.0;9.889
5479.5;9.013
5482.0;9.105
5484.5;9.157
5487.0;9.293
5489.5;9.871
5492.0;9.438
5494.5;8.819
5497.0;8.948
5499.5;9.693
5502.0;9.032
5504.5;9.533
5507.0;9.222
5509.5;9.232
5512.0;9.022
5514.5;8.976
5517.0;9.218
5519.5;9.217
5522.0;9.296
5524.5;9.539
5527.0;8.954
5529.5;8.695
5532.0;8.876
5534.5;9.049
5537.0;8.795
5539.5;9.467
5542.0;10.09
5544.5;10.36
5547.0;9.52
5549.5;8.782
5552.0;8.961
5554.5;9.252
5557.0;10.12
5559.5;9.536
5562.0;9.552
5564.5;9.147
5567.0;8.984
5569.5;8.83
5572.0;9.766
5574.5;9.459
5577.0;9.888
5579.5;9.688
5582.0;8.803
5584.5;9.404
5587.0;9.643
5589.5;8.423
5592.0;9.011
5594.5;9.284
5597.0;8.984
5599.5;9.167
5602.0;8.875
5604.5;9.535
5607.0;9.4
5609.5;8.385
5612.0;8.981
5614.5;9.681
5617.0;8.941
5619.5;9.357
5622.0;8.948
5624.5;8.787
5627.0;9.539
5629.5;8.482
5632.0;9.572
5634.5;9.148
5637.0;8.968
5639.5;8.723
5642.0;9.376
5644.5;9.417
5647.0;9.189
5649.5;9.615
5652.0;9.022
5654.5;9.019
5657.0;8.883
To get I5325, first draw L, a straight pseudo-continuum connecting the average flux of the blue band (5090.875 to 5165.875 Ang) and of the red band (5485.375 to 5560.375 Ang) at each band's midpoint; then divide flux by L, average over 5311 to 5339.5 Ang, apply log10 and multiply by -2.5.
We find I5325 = -0.08 mag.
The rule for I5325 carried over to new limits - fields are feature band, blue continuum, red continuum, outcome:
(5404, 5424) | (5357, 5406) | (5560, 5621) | 0.02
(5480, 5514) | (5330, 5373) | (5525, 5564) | 0.02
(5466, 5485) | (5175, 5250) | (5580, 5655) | -0.07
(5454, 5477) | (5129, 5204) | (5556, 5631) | -0.07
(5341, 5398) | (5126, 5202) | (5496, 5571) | -0.11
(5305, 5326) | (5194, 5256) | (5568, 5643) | -0.11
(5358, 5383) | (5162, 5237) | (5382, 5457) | -0.07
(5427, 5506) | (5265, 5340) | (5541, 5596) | -0.01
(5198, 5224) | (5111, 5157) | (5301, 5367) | 0.06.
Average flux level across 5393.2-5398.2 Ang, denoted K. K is 8.87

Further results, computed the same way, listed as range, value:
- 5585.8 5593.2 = 9.02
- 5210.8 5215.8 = 8.59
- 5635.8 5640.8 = 8.85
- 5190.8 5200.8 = 7.83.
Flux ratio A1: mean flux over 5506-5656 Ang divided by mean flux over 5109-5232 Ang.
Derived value 1.19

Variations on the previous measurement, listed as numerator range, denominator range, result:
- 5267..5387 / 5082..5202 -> 1.19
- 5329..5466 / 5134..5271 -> 1.18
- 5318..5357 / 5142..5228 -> 1.24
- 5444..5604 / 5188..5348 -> 1.07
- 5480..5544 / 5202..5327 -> 1.06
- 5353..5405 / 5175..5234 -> 1.20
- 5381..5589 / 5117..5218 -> 1.23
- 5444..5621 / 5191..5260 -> 1.11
